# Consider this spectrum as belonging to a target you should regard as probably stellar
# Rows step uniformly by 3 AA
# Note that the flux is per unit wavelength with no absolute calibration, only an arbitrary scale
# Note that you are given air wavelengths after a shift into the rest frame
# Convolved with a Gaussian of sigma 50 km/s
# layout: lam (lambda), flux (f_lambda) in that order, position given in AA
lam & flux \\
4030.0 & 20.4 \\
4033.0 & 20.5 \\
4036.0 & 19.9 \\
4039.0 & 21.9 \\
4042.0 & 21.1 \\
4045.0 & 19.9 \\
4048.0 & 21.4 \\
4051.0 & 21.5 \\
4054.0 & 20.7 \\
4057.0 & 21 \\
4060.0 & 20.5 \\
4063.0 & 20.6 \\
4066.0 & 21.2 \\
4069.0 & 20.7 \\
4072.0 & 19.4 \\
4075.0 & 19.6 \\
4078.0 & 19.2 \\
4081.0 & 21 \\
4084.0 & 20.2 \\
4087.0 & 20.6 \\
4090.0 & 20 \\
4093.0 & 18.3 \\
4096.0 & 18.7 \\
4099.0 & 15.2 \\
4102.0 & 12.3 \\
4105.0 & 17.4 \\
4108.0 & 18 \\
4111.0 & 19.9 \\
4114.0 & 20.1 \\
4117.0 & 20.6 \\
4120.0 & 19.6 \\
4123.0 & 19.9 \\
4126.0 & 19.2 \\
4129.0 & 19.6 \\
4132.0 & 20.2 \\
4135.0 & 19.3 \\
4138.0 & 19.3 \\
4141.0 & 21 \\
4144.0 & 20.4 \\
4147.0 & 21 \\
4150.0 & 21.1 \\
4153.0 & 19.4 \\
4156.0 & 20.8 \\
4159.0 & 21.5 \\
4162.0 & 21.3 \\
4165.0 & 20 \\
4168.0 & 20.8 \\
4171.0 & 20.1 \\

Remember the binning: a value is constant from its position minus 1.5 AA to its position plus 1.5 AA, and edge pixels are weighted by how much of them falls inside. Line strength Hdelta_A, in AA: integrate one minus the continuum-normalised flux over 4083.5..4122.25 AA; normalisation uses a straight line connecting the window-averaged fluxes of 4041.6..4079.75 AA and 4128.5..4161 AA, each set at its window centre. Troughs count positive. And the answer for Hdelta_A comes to 3.6 AA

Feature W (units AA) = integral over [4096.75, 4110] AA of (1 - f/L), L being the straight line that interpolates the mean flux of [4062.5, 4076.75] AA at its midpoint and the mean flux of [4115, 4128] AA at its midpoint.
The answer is 2.6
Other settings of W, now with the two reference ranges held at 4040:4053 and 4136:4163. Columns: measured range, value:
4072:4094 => 1.07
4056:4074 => 0.35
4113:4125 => 0.41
